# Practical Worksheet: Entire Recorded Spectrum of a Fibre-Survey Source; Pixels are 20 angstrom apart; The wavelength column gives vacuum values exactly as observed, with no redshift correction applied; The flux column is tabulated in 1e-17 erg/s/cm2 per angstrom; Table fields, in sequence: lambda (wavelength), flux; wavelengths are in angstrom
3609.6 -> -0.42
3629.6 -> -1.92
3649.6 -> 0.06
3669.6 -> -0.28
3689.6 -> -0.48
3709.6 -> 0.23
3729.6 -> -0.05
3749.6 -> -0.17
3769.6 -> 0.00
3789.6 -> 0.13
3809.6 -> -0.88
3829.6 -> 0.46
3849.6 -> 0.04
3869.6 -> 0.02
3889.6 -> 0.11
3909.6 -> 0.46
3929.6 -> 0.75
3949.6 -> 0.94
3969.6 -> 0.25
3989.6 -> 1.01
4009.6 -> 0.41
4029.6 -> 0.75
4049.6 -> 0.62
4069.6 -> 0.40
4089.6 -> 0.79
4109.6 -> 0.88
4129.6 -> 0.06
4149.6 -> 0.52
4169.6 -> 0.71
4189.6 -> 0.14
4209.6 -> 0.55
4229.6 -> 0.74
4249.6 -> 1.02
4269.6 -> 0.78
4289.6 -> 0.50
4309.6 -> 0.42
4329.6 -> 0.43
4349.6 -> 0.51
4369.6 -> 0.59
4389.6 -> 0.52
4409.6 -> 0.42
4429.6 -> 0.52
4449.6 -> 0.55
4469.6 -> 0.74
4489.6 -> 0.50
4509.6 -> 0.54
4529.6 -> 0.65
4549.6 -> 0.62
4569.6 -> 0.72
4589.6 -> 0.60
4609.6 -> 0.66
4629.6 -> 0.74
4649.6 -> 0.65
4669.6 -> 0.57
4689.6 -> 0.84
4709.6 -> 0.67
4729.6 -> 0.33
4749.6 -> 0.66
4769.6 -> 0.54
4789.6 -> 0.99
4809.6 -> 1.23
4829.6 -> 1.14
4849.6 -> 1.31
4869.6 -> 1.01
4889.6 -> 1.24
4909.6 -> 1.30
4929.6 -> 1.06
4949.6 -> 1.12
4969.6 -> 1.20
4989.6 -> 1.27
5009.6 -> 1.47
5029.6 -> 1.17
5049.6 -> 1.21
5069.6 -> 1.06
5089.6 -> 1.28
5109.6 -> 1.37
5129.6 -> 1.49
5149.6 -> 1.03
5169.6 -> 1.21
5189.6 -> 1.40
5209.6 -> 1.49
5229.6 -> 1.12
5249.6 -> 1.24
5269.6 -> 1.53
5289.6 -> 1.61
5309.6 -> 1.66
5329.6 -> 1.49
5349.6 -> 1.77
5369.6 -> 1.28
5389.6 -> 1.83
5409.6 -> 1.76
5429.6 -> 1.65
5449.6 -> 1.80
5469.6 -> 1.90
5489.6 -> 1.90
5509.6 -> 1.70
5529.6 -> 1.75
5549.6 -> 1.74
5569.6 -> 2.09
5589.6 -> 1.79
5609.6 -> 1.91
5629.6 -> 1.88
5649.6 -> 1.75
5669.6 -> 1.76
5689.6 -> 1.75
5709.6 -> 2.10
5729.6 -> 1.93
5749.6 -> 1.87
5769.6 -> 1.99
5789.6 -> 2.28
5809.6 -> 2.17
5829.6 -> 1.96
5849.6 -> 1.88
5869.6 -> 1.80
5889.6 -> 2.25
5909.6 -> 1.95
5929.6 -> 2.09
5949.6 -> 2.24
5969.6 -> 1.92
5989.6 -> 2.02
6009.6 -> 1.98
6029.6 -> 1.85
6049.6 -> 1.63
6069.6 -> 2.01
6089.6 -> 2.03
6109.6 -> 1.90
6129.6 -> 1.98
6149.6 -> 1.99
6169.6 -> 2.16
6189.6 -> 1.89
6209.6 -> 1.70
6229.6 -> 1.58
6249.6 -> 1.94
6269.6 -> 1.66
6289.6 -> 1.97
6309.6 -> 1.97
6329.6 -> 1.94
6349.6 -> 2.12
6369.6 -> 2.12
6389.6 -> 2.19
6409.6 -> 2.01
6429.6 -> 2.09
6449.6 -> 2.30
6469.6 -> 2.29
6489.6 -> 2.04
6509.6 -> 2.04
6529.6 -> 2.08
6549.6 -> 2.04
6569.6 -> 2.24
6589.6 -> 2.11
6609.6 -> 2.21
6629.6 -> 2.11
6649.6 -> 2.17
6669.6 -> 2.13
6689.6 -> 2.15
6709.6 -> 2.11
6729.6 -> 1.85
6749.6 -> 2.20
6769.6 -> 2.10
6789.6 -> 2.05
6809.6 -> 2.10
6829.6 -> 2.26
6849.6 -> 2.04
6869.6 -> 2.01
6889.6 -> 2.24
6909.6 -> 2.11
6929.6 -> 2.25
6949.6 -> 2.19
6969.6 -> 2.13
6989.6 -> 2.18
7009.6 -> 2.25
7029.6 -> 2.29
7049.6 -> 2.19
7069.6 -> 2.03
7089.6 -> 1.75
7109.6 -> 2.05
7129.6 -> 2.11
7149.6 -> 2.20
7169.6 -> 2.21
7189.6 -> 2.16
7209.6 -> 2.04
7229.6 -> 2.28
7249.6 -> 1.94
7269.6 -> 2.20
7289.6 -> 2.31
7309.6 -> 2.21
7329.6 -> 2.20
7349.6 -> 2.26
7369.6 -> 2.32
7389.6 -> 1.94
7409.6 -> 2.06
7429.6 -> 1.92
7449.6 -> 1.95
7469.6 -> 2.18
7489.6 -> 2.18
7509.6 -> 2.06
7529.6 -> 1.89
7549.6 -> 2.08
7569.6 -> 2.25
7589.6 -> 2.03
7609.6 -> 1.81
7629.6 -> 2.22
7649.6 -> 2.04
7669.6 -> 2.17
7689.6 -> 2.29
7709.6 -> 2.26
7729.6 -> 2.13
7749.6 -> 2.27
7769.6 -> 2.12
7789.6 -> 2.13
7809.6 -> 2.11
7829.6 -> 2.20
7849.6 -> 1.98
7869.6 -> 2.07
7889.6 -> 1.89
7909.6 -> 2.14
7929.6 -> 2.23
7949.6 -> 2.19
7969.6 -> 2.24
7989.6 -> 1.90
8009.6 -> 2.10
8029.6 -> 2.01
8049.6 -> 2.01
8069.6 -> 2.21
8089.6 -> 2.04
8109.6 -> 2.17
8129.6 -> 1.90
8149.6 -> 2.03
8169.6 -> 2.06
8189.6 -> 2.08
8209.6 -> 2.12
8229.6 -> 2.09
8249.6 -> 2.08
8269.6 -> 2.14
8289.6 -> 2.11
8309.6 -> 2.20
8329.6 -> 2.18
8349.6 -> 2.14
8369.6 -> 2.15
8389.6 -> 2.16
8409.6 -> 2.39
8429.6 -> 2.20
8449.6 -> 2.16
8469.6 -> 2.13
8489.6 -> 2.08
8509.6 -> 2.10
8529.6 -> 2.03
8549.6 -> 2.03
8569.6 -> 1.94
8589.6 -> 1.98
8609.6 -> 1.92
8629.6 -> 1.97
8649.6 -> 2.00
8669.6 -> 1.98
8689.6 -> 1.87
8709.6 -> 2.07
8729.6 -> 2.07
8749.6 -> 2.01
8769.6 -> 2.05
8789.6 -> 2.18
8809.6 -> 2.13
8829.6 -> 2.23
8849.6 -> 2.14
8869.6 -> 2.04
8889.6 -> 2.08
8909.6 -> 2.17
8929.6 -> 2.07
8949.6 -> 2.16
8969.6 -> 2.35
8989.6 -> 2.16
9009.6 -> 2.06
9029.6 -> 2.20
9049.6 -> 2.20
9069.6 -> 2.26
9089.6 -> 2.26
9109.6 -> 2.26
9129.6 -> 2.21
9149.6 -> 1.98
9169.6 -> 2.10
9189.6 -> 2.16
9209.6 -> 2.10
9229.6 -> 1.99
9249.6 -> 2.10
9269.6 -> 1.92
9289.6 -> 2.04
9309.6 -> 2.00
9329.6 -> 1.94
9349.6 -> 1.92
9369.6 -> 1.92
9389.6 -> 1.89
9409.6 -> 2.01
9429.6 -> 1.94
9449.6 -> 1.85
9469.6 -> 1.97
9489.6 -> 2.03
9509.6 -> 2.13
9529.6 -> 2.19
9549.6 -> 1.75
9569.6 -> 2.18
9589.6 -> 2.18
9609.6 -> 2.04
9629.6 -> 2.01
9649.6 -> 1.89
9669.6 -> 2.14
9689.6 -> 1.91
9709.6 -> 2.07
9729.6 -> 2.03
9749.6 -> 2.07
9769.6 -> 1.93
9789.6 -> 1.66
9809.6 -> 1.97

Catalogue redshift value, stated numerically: 0.20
